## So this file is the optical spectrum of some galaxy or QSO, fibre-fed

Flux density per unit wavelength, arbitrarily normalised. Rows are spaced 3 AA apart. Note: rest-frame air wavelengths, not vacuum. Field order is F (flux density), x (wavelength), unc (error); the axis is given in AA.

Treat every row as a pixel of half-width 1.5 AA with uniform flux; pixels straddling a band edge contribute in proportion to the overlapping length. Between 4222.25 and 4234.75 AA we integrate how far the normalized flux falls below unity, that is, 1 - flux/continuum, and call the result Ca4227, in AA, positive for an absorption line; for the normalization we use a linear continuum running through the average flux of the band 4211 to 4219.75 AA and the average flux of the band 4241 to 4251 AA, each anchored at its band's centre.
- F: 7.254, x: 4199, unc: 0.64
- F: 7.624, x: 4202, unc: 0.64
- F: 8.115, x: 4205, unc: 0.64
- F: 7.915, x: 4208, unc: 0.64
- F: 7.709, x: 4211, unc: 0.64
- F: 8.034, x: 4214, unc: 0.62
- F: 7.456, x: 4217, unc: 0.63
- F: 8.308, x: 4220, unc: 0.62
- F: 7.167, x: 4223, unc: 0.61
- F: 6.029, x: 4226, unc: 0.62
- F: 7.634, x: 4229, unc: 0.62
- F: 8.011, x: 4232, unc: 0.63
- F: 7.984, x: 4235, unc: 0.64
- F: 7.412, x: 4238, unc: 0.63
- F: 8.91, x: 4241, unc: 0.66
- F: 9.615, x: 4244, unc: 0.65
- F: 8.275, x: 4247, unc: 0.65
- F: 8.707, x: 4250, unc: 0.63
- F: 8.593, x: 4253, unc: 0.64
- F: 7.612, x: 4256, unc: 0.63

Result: 1.5 AA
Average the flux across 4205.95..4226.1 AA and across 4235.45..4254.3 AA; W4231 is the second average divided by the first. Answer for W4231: 1.12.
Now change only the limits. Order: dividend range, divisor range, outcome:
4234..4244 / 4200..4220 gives 1.06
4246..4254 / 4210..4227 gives 1.14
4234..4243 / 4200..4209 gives 1.04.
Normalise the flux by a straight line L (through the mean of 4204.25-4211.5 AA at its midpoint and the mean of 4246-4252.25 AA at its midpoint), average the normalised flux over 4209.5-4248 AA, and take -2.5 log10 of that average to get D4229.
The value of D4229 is 0.05 mag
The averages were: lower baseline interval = 7.92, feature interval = 7.88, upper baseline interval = 8.52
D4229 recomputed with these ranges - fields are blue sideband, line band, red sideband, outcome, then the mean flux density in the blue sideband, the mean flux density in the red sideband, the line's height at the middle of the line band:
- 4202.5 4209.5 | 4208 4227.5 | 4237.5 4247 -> 0.10 mag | 7.96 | 8.72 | 8.2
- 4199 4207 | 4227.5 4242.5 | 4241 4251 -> 0.08 mag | 7.76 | 8.88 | 8.59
